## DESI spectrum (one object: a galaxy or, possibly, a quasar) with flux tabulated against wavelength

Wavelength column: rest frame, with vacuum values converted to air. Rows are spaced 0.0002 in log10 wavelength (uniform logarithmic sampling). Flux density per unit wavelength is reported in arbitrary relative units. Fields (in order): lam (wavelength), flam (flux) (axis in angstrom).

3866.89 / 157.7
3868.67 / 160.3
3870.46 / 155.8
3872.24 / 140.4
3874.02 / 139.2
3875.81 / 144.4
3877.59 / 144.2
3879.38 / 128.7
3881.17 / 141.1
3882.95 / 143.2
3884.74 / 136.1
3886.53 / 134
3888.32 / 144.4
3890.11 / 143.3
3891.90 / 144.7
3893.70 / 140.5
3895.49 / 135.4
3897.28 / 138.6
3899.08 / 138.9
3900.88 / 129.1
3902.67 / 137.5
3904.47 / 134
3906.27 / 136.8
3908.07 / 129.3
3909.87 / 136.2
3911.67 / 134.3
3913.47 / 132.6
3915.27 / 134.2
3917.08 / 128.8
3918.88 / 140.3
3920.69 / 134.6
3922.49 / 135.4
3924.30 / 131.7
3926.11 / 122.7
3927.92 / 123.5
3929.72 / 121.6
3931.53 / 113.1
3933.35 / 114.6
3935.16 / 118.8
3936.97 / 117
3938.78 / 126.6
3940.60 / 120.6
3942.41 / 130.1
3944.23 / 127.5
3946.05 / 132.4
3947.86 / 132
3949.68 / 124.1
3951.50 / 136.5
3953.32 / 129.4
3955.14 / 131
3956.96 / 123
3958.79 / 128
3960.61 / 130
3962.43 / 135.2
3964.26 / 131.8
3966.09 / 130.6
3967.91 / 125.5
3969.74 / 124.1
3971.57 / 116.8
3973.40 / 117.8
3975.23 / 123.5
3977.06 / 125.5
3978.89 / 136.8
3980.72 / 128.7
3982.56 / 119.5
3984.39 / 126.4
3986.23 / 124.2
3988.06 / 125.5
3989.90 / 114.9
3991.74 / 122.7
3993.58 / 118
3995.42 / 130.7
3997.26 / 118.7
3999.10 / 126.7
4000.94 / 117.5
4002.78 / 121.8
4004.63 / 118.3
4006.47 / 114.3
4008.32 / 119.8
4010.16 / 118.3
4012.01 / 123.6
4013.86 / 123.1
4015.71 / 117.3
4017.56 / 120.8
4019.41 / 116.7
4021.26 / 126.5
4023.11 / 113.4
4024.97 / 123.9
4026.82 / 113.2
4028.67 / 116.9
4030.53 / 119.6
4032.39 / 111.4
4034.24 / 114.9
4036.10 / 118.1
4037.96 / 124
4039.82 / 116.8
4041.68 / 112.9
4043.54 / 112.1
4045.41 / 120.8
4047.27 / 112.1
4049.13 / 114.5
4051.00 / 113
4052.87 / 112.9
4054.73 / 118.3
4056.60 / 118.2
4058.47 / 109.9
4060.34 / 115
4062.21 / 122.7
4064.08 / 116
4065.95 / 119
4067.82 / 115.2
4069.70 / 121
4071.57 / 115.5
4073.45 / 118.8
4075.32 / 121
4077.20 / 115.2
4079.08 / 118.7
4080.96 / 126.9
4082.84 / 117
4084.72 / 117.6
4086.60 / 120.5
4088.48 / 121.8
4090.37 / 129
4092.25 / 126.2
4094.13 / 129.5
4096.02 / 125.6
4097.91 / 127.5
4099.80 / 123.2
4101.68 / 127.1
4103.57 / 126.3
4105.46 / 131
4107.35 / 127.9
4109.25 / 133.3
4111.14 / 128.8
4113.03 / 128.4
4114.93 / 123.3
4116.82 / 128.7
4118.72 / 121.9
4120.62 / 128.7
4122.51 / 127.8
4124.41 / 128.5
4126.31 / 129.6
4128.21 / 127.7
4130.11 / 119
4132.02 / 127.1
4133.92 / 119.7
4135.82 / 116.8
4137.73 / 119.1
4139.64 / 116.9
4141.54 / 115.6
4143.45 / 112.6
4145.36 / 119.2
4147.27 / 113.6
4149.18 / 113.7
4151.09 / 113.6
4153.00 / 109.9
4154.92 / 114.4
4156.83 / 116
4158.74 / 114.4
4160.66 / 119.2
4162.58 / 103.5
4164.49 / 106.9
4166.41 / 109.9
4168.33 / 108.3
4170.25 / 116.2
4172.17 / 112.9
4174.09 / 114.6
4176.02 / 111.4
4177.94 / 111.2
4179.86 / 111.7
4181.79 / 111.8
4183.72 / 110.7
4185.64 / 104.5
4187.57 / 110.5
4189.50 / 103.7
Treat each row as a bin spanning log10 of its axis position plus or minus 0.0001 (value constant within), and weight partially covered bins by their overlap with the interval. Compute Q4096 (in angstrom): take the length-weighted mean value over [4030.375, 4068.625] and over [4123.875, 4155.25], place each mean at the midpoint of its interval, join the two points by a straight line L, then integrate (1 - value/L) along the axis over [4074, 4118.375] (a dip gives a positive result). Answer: -2.9 angstrom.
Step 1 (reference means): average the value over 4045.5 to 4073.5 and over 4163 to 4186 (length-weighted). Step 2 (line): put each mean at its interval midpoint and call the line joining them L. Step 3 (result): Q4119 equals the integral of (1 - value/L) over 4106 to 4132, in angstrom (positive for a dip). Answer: -3.2 angstrom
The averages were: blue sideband 116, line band 127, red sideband 111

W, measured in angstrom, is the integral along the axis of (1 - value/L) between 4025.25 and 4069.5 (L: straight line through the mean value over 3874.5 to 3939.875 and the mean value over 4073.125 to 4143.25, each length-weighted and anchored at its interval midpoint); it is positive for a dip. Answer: 3.69 angstrom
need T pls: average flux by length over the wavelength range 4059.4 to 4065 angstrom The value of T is 118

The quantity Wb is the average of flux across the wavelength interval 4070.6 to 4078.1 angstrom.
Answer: 118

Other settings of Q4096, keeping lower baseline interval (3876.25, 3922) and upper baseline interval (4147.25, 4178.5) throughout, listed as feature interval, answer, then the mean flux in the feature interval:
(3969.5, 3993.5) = 1.1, 123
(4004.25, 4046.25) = 2.4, 118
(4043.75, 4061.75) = 1.1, 115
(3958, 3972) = 0.3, 128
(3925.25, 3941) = 1.6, 120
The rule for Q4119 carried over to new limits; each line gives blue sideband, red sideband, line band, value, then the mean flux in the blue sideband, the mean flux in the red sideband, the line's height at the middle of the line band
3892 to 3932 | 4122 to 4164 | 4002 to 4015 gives 0.68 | 133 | 118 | 126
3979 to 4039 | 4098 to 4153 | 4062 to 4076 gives 0.39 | 120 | 123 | 122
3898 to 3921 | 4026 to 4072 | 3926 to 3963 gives 1.18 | 134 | 116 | 130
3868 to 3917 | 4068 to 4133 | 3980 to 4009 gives 2.24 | 139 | 125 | 132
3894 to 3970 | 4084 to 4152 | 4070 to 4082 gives 0.53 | 130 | 124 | 125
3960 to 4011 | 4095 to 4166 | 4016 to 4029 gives 0.45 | 124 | 121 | 123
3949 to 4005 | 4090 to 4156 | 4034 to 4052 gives 1.21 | 125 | 123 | 124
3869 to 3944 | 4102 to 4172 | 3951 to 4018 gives 2.53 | 134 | 120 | 129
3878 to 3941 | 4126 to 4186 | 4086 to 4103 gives -0.95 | 132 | 115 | 119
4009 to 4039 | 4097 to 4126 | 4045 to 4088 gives 1.99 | 119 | 128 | 123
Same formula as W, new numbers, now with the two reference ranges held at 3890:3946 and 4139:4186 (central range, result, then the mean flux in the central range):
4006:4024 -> 0.57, 120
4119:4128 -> -0.98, 128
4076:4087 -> -0.07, 119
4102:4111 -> -0.98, 129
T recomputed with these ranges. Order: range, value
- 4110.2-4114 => 129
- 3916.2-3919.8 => 135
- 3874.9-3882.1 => 140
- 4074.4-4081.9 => 120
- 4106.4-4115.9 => 128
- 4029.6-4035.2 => 115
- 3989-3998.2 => 121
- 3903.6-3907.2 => 135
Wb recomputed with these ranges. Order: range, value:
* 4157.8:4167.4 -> 111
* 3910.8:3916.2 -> 134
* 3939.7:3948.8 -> 129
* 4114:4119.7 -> 125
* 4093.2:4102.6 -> 127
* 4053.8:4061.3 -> 115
